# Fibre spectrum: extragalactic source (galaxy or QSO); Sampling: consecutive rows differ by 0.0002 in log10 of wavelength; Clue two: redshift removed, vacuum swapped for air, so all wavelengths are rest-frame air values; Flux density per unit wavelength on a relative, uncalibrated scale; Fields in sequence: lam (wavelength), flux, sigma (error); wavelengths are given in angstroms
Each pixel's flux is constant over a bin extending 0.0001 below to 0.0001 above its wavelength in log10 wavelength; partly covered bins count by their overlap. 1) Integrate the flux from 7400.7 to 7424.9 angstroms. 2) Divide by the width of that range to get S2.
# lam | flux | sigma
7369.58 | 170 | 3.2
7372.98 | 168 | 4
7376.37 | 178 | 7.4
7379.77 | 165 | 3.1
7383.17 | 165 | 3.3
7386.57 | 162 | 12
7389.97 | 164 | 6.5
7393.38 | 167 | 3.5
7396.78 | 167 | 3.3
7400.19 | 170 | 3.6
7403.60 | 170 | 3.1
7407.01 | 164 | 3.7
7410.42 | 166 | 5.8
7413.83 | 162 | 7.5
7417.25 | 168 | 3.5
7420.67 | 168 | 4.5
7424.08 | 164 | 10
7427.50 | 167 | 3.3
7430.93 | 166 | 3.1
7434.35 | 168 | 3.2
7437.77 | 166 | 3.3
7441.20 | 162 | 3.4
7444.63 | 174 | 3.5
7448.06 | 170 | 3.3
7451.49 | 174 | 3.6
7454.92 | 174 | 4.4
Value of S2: 166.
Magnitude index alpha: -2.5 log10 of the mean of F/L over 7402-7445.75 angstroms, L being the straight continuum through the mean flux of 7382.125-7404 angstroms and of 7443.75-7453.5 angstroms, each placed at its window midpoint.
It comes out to 0.02 mag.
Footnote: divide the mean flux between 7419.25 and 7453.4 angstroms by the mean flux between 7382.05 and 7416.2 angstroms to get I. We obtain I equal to 1.01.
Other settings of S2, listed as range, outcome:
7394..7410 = 168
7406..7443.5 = 166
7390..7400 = 167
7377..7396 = 165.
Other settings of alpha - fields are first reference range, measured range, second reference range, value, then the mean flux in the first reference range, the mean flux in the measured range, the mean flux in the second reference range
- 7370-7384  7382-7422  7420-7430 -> 0.01 mag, 169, 166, 166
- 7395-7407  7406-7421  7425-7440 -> 0.01 mag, 168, 165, 166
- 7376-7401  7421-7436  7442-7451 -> 0.02 mag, 167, 166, 171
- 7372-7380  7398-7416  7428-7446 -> 0.02 mag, 172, 166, 167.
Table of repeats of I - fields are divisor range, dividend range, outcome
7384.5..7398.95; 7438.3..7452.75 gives 1.03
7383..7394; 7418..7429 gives 1.01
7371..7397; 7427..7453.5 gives 1.01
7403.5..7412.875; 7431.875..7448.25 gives 1.01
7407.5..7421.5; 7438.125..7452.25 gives 1.02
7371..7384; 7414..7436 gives 0.98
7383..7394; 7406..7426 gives 1.01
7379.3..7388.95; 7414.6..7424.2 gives 1.02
